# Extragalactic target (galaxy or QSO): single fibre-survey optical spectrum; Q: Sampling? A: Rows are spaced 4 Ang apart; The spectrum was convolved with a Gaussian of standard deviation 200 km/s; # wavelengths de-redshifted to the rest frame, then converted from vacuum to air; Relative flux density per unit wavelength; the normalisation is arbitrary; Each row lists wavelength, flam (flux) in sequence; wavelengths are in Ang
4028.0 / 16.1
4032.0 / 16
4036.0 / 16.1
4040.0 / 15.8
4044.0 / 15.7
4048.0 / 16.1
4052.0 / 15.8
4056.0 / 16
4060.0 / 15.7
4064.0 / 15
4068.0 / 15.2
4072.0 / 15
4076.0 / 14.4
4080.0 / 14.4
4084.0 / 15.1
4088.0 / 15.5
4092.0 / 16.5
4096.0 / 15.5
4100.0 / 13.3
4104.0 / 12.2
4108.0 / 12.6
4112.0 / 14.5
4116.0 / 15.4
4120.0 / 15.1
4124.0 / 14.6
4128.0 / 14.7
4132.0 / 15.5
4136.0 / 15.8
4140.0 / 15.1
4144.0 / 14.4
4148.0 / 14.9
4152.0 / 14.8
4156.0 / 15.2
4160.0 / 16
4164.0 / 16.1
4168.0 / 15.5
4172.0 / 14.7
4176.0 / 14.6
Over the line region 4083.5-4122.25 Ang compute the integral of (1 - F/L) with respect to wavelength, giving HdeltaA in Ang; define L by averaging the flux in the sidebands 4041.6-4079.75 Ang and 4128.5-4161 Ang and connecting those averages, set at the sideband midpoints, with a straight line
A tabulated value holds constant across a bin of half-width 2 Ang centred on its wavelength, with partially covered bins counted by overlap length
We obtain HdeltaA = 1.8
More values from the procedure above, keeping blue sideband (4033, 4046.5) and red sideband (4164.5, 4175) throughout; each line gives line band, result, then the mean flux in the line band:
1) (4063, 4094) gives 1.06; 15.1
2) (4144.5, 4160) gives 0.25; 15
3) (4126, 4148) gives 0.41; 15.1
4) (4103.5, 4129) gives 2.02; 14.3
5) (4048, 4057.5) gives -0.07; 15.9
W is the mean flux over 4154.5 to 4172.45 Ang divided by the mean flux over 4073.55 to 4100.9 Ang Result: 1.04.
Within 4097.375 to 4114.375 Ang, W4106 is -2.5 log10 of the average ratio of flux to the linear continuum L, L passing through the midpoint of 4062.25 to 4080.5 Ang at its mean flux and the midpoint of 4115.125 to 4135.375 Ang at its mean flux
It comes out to 0.13 mag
